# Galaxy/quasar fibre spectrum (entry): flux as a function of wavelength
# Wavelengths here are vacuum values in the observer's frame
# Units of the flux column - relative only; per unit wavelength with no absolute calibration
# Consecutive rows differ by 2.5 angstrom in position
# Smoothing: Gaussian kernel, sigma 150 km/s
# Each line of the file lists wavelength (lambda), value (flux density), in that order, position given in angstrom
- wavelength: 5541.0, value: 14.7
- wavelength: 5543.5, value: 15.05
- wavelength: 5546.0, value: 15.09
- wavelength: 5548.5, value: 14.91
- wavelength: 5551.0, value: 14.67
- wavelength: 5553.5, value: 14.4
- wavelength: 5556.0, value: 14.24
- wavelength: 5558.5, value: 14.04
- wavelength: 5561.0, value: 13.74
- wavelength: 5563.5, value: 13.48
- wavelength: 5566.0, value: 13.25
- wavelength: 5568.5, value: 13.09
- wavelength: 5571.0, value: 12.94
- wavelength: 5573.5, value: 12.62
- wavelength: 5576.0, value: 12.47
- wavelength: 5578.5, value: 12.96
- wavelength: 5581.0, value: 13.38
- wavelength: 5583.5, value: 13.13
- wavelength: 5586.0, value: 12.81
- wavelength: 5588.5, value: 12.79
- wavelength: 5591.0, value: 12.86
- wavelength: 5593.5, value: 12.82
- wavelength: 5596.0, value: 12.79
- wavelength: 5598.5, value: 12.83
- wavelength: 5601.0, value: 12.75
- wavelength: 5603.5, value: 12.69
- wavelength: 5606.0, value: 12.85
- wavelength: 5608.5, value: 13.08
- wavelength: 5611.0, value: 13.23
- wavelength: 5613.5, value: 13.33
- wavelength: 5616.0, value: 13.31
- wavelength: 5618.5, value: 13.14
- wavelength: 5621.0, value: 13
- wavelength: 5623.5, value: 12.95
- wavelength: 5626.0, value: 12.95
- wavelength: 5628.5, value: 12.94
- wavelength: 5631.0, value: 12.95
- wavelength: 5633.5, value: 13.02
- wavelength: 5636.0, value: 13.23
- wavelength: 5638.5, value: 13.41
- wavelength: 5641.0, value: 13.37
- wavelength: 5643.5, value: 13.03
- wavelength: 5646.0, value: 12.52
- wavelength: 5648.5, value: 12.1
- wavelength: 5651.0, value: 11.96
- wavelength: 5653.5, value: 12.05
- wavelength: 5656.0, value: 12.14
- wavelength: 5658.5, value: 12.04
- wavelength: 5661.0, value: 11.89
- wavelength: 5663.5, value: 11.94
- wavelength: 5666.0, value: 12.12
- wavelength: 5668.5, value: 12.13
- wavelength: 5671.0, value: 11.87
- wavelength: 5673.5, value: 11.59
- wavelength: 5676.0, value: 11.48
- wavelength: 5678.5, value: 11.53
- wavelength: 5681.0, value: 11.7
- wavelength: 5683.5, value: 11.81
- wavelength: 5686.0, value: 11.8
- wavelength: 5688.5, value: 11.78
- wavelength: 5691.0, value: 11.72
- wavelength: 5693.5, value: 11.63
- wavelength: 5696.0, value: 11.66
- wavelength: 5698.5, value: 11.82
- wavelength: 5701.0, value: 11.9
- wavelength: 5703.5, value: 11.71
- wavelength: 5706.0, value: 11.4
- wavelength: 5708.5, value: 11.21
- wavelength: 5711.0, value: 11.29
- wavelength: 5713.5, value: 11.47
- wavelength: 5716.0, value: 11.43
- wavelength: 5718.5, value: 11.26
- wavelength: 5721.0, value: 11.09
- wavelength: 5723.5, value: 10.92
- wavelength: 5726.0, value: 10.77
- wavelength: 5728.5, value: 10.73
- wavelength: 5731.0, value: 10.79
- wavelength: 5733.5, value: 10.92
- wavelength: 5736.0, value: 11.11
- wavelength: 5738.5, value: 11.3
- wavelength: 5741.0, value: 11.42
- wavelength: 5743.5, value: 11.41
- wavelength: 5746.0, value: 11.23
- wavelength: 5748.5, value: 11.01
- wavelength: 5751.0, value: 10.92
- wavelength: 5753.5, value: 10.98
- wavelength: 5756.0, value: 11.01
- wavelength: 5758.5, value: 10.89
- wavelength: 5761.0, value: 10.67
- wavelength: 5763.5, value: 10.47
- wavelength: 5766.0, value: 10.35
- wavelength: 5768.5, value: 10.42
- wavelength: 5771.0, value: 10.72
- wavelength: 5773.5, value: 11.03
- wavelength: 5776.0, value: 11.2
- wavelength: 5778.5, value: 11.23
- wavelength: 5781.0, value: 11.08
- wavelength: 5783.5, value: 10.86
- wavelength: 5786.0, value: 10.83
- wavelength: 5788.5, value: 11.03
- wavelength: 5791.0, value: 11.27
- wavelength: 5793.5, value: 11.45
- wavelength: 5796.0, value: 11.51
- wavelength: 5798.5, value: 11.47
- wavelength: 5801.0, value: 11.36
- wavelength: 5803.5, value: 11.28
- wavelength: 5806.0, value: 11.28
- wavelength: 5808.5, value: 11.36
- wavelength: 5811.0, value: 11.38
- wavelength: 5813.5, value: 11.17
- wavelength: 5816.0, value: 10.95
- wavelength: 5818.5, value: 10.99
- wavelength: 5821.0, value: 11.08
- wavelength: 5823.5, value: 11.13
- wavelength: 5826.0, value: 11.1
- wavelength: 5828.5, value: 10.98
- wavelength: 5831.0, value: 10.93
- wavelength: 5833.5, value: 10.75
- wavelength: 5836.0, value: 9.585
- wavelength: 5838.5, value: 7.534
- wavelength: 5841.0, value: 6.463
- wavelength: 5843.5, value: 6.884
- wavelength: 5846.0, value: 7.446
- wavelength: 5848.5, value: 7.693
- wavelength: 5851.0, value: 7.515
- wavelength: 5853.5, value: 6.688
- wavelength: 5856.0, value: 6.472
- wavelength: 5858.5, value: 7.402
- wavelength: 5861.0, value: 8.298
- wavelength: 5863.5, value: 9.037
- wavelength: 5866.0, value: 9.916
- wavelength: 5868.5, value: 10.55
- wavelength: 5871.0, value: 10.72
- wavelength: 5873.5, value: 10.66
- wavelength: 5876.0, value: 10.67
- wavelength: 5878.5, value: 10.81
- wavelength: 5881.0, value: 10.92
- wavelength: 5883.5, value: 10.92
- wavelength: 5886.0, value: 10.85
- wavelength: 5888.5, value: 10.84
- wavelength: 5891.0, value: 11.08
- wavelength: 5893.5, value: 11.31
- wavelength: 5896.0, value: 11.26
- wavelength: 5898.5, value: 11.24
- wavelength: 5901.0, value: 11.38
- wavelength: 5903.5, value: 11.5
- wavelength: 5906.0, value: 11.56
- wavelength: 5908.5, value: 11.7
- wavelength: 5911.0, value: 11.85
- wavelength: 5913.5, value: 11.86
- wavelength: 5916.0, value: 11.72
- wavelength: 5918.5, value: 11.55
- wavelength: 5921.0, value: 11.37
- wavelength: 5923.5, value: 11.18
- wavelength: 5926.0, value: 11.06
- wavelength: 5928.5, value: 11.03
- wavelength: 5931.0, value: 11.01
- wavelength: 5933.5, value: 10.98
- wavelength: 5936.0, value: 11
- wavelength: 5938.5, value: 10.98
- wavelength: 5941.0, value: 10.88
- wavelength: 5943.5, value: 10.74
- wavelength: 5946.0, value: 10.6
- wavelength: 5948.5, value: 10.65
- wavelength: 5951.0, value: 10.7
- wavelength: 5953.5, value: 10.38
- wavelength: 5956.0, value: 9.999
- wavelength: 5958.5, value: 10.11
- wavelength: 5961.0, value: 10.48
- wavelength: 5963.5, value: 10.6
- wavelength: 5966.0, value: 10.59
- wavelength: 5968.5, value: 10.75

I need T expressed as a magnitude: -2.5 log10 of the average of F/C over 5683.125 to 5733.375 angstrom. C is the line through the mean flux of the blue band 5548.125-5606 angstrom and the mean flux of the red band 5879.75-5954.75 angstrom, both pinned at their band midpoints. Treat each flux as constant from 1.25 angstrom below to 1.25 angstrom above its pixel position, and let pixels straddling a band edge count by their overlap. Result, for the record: 0.10 mag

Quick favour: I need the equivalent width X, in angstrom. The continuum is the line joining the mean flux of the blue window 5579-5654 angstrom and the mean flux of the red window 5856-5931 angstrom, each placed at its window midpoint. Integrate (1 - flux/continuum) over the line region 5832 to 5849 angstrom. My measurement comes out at 4.7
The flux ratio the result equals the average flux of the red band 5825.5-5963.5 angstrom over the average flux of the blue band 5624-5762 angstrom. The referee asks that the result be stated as 0.9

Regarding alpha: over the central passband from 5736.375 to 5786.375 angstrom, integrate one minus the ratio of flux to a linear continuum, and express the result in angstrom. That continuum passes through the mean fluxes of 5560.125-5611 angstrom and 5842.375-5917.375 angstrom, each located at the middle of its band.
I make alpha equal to 1.15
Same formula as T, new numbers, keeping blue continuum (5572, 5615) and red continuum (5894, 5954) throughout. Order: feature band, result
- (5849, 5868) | 0.40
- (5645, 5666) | 0.04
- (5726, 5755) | 0.10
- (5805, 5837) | 0.07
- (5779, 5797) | 0.07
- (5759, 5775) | 0.13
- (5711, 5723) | 0.09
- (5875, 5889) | 0.06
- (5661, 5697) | 0.06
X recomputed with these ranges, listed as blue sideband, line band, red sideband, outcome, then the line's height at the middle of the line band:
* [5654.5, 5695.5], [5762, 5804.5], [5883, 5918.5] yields 2.1 angstrom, 11.6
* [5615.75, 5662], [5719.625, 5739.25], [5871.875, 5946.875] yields 2.0 angstrom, 12.2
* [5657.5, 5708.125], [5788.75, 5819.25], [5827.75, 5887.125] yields -4.1 angstrom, 9.94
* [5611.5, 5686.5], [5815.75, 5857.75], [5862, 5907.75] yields 8.2 angstrom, 11.2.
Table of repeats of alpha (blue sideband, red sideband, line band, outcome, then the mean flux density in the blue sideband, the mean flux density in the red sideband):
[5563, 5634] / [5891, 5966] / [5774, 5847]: 7.4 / 13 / 11.1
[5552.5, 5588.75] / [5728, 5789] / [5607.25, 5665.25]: -1.3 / 13.3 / 10.9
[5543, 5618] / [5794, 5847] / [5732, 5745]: 0.2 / 13.4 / 10.3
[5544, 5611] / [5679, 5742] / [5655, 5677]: 0.2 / 13.4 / 11.4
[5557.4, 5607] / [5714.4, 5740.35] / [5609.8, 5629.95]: -1.0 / 13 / 11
